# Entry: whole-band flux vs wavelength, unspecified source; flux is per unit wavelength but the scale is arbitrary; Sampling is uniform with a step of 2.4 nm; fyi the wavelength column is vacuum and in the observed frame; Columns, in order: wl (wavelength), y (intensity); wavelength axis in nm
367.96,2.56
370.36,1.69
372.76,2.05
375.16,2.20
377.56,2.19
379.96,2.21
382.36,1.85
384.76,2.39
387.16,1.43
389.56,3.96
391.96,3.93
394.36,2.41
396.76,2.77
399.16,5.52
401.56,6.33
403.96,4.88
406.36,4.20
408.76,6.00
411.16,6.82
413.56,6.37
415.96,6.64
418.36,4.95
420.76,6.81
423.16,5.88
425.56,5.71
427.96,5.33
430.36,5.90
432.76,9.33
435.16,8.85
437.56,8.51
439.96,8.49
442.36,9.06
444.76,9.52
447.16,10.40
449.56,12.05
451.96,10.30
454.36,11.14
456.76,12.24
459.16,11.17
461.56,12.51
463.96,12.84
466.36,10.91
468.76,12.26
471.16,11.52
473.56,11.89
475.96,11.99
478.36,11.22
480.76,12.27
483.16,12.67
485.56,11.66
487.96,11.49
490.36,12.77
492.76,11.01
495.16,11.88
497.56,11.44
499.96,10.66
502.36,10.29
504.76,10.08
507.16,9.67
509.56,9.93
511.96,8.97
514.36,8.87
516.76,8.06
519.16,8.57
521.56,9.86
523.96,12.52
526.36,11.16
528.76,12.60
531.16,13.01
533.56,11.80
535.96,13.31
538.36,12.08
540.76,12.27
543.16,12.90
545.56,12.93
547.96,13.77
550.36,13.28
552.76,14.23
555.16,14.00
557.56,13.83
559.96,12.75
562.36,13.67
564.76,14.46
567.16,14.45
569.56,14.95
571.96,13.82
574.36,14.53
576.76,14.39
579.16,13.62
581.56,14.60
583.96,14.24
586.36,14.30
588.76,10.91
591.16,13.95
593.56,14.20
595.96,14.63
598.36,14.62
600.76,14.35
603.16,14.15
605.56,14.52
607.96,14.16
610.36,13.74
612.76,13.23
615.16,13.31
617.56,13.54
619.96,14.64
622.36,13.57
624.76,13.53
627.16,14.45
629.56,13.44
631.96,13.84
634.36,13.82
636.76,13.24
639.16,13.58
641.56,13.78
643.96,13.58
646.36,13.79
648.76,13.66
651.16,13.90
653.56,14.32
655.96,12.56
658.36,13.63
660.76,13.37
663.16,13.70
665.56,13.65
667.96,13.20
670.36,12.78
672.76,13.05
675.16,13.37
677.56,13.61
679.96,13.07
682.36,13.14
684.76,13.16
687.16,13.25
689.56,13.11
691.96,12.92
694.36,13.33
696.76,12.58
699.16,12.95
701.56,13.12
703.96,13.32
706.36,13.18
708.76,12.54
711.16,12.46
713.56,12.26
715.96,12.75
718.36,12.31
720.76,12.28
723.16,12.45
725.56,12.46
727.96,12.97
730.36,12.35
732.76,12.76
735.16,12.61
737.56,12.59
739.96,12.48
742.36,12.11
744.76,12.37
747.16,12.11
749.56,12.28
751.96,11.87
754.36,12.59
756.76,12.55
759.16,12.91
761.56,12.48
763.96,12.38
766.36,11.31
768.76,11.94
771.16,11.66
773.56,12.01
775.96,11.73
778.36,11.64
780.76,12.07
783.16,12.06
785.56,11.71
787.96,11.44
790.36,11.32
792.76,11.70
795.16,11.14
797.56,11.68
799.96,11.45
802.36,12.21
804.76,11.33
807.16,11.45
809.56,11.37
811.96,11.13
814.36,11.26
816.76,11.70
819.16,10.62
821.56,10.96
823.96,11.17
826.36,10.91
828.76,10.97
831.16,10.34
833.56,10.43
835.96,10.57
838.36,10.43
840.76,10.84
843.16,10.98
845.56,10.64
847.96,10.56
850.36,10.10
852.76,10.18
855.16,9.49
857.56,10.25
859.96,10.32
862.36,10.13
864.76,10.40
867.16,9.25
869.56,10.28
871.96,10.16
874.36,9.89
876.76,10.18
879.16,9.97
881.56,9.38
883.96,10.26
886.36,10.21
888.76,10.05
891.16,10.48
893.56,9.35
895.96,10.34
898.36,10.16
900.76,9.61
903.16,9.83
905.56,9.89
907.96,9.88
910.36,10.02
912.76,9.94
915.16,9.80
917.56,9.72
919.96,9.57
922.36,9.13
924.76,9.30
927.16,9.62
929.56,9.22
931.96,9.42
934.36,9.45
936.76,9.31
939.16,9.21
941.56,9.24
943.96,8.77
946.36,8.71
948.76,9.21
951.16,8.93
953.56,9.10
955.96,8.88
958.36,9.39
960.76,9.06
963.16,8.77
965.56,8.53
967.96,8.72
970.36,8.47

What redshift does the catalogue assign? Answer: 0.000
